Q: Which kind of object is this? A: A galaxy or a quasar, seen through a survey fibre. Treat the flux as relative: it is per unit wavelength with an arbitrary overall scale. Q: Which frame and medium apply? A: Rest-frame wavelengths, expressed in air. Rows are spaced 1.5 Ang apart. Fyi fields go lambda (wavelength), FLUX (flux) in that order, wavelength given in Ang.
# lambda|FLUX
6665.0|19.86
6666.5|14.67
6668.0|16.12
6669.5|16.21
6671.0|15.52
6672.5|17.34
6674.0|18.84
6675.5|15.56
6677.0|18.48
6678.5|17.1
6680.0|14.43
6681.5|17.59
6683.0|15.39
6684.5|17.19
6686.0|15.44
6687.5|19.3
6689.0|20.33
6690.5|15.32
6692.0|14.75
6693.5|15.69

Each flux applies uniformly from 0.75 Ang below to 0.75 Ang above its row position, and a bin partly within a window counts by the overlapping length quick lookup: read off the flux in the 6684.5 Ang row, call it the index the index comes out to 17.19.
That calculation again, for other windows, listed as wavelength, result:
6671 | 15.52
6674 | 18.84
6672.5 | 17.34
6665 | 19.86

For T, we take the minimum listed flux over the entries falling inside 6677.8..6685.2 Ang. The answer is 14.43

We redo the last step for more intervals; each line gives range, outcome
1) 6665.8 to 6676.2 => 14.67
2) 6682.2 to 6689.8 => 15.39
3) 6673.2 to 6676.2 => 15.56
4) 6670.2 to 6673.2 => 15.52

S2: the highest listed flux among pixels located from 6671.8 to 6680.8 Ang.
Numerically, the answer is 18.84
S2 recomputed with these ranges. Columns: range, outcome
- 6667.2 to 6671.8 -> 16.21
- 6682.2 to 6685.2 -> 17.19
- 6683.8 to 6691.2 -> 20.33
